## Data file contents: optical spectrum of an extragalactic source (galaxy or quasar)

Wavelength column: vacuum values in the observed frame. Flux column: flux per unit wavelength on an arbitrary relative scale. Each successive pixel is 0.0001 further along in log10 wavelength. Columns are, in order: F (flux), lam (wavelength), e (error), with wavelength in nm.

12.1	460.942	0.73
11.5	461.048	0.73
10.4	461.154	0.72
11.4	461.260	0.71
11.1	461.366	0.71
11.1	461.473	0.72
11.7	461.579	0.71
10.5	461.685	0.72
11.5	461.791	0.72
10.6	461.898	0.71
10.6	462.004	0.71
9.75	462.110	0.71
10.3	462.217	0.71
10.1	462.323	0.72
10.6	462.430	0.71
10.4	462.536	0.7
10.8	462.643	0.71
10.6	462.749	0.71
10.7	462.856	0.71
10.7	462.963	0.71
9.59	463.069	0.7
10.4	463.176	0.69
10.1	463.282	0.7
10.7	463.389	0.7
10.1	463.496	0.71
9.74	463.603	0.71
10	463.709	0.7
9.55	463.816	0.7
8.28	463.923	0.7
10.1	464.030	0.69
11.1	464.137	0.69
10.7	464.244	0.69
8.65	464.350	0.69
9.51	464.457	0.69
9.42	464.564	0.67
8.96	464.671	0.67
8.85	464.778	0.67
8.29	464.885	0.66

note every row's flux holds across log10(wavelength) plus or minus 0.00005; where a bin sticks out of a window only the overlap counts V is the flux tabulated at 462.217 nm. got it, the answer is 10.3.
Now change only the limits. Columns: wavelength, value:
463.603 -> 9.74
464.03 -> 10.1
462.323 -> 10.1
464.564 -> 9.42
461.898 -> 10.6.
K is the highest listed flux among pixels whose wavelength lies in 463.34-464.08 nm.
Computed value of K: 10.7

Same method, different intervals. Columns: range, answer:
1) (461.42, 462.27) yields 11.7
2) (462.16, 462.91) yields 10.8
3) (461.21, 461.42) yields 11.4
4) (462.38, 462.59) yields 10.6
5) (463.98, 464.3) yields 11.1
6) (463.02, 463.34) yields 10.4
